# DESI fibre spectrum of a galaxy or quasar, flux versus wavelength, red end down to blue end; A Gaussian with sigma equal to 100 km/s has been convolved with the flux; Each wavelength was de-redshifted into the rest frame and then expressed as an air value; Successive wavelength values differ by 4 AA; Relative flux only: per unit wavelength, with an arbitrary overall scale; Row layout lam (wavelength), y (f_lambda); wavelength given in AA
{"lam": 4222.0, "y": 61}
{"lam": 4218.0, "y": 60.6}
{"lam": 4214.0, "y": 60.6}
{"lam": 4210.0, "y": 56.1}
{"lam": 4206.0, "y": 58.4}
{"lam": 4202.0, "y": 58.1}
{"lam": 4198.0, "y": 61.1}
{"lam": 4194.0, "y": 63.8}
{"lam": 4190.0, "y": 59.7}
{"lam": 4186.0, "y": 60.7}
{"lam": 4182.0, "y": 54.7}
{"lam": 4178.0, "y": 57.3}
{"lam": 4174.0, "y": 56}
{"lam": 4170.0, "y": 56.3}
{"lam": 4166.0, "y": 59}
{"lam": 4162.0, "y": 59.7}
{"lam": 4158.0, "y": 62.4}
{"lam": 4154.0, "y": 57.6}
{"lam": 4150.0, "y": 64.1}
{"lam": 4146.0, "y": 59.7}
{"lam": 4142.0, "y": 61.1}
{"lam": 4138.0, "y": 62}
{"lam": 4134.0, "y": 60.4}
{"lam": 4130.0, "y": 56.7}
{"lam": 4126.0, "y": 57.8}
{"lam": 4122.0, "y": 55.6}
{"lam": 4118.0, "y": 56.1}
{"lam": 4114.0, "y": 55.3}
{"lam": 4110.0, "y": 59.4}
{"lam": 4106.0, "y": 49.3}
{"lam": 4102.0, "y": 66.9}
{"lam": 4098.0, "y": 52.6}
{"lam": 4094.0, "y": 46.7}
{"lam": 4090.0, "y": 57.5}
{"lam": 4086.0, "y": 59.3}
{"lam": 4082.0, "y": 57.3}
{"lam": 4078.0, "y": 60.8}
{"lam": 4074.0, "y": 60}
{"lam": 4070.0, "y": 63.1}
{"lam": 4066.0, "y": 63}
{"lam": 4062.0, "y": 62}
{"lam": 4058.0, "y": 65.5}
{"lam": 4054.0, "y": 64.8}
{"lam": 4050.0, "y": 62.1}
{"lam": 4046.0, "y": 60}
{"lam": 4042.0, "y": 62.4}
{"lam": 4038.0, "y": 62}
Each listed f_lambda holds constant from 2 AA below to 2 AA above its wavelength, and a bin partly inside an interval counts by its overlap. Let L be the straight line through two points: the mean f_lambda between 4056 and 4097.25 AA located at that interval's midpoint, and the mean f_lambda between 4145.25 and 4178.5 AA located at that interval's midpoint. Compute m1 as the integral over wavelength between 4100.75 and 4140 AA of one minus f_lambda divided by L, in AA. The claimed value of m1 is 1.0 AA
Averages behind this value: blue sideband 59.3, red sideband 59.2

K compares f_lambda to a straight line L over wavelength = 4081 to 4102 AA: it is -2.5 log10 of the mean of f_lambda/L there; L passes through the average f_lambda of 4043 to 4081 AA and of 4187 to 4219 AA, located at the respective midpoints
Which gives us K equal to 0.11 mag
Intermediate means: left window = 62.2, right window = 59.8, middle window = 55.7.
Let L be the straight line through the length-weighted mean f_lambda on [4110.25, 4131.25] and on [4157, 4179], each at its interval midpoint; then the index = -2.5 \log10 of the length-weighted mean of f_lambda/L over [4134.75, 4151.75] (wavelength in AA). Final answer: -0.08 mag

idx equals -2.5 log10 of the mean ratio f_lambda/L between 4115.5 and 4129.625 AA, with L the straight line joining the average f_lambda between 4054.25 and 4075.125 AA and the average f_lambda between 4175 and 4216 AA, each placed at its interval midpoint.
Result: 0.09 mag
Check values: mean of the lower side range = 63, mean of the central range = 56.5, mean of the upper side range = 59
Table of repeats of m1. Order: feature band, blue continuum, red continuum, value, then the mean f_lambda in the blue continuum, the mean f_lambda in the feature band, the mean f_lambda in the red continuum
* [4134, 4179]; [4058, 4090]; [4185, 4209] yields 0.5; 60.9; 59.7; 60.1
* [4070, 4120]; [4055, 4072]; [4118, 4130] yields 2.4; 63.5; 57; 56.6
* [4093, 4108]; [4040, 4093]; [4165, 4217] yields 1.5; 61.1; 54.4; 58.6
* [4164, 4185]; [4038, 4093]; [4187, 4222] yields 1.2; 61.1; 56.9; 59.9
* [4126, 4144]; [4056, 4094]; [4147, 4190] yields -0.1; 60.2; 59.8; 58.8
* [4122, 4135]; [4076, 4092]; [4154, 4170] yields 0.3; 58.7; 57.7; 59.5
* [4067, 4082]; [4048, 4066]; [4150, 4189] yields 0.4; 63.5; 60.9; 58.5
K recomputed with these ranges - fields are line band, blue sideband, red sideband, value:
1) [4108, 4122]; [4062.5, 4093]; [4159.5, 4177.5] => 0.042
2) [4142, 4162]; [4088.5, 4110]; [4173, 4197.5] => -0.063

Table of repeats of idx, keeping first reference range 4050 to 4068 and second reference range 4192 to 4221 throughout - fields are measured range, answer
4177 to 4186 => 0.07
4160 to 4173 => 0.05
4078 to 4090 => 0.08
